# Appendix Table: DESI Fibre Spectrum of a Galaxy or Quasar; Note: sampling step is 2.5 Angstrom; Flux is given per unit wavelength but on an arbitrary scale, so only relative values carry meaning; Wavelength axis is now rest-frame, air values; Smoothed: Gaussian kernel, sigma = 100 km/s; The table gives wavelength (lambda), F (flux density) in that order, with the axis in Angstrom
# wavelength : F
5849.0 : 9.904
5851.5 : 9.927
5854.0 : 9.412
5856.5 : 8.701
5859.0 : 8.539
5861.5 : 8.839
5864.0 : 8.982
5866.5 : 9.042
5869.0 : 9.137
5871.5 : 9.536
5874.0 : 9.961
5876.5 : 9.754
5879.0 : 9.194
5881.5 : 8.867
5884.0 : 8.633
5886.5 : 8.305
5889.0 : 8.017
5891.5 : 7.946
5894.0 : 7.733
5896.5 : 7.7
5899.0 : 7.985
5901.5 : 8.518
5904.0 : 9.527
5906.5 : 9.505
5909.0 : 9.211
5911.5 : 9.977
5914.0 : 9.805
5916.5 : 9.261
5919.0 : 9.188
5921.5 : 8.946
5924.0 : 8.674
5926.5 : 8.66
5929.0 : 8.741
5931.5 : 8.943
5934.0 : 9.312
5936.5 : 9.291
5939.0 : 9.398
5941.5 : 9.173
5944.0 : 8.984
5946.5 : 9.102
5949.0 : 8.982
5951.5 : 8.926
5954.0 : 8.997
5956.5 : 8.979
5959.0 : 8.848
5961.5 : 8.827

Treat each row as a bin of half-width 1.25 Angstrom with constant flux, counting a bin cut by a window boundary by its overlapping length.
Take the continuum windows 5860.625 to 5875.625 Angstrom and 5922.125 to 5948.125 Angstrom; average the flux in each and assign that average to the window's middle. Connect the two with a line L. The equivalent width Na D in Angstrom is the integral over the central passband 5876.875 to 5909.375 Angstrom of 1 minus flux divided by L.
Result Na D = 2.2 Angstrom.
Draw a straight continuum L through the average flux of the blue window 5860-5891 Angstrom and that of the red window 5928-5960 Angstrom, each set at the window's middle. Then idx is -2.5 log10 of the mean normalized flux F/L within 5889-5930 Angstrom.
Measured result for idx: 0.03 mag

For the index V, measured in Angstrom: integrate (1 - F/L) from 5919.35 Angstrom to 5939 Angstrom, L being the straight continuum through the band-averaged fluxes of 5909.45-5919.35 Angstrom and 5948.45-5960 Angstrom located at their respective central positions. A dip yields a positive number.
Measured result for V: 0.7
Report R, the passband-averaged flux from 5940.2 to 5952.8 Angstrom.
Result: 9.03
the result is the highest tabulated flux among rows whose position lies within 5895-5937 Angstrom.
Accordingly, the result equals 9.977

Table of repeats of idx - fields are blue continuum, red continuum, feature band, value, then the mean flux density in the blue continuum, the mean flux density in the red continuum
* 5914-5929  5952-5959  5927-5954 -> -0.01 mag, 9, 8.96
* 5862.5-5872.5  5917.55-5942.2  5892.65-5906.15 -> 0.09 mag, 9.16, 9.03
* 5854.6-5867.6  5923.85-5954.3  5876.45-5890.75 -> 0.03 mag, 8.85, 9.03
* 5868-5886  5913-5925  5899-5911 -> 0.01 mag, 9.26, 9.17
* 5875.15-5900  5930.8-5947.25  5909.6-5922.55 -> -0.07 mag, 8.42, 9.18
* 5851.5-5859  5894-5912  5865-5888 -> -0.02 mag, 9.12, 8.79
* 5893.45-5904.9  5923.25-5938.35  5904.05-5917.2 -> -0.12 mag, 8.29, 8.96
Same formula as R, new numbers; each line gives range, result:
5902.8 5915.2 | 9.6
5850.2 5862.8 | 9.09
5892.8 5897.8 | 7.72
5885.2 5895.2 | 8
